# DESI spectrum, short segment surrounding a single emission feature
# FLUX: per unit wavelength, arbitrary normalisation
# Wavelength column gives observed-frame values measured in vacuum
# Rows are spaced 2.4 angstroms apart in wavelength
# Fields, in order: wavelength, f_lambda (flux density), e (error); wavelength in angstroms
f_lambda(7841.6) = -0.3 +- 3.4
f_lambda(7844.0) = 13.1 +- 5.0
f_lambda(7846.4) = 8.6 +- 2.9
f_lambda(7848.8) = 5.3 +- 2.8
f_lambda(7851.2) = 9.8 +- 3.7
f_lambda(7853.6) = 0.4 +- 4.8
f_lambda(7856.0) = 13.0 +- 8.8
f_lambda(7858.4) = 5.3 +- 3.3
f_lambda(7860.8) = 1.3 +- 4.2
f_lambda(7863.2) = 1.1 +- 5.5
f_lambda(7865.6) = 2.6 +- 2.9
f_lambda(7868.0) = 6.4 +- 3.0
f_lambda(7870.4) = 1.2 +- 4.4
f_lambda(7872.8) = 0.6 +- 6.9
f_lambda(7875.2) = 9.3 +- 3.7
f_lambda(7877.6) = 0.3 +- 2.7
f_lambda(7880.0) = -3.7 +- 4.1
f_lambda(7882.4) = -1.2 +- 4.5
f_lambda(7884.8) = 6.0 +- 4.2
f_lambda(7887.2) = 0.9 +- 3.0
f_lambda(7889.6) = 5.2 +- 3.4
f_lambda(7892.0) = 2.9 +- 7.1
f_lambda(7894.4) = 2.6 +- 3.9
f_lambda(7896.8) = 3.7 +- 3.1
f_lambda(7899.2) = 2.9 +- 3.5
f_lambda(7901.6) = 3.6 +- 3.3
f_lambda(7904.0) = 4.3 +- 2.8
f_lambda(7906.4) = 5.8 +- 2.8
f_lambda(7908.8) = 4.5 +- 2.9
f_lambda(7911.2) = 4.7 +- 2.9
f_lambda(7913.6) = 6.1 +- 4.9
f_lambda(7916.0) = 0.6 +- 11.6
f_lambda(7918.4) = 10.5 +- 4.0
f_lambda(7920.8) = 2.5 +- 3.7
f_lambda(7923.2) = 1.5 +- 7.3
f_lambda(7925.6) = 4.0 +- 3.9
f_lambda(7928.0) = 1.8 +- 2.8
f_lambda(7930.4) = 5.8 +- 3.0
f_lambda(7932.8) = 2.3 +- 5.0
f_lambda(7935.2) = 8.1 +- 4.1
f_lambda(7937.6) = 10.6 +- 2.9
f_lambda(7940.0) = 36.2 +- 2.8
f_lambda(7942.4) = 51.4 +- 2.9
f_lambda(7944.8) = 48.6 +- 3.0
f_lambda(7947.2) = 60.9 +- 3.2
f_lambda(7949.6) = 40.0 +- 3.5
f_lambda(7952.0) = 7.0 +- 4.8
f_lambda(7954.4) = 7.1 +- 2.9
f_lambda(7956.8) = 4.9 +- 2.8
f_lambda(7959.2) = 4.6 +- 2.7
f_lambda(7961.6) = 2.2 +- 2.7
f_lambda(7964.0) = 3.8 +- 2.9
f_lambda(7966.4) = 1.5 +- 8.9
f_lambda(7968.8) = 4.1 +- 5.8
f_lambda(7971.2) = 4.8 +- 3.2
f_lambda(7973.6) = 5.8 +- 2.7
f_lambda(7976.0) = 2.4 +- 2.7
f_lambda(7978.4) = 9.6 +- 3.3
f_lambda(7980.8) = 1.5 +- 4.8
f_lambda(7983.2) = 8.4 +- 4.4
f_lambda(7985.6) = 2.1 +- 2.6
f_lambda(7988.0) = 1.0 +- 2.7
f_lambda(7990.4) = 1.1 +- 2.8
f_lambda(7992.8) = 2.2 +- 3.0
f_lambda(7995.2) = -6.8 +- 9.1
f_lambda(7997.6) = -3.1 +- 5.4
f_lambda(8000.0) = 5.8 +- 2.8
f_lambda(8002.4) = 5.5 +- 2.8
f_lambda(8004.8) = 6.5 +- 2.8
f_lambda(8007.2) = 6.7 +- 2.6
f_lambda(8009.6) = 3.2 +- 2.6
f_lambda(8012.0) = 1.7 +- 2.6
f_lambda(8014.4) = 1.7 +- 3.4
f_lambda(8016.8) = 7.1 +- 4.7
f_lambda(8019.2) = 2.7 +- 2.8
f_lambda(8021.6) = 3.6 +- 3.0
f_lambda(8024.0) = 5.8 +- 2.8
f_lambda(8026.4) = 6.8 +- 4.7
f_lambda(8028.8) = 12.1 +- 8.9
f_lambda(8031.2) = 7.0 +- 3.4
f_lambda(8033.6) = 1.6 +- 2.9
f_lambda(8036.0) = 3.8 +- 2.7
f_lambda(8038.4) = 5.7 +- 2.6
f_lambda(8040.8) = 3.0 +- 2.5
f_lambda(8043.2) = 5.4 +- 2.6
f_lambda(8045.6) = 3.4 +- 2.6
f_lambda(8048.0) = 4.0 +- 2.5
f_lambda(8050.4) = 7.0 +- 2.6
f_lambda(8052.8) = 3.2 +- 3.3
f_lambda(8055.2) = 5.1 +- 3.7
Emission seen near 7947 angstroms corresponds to [O II] 3727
